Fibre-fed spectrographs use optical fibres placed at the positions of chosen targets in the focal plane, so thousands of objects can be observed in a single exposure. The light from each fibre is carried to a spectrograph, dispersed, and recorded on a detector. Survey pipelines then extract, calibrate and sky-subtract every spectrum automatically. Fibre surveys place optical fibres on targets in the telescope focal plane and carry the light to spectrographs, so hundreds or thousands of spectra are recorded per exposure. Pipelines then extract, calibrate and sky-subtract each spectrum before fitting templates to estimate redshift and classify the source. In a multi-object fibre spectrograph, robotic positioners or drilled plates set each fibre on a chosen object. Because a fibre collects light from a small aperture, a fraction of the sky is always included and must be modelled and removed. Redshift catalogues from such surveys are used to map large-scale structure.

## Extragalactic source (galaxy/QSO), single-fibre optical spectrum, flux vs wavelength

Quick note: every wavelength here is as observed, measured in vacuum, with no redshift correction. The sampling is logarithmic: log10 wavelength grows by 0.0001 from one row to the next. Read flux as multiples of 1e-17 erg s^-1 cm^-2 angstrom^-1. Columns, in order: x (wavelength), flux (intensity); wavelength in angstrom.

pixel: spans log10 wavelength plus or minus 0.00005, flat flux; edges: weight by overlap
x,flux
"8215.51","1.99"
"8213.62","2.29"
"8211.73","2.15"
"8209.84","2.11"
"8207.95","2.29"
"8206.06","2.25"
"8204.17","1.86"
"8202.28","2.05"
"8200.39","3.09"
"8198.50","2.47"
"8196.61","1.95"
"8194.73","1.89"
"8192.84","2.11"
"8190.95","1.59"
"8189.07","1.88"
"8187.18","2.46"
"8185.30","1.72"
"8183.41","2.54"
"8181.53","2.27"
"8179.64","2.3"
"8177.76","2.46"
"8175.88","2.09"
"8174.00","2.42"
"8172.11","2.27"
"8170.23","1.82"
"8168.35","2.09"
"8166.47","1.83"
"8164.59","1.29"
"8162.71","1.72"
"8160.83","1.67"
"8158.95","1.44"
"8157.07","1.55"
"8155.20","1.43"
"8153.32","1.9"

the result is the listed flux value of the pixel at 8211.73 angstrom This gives 2.15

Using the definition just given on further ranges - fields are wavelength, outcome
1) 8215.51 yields 1.99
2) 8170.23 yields 1.82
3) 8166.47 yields 1.83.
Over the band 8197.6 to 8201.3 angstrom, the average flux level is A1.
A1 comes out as 2.78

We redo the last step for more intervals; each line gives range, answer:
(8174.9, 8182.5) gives 2.28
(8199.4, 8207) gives 2.31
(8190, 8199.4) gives 2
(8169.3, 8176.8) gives 2.15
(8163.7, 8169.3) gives 1.74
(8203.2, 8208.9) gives 2.13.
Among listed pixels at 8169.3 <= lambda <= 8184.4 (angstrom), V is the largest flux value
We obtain 2.54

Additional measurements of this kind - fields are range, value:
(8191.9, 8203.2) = 3.09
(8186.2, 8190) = 2.46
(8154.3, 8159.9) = 1.55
